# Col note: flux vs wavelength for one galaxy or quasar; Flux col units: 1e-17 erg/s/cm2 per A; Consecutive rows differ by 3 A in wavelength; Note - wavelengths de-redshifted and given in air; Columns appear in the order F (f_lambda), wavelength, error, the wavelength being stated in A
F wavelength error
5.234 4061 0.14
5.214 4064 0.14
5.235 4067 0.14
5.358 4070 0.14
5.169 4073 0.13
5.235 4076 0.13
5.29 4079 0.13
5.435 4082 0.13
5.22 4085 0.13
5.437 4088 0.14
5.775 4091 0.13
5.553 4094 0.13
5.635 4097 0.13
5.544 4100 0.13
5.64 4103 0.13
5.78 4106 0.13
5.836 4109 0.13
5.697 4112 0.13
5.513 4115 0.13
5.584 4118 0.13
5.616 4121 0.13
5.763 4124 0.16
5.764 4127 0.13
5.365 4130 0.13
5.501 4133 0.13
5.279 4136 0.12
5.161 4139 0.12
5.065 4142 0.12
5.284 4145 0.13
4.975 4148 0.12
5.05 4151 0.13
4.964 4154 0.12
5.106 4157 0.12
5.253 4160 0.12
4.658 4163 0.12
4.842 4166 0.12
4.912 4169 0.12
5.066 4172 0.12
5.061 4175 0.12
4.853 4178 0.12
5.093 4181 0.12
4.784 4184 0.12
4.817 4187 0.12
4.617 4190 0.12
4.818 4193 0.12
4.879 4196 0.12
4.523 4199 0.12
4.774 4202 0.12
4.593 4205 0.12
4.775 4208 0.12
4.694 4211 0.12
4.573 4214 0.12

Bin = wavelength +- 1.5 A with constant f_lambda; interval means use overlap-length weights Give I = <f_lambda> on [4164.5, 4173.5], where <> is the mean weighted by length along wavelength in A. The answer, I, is 4.94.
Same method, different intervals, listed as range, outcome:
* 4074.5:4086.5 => 5.29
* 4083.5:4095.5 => 5.5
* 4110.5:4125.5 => 5.63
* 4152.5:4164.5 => 5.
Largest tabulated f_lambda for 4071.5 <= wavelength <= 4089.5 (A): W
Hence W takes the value 5.437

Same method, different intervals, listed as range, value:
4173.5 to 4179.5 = 5.061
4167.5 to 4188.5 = 5.093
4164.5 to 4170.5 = 4.912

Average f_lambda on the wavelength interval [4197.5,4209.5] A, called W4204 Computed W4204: 4.67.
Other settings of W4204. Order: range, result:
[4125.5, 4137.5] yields 5.48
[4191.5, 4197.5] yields 4.85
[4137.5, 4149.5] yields 5.12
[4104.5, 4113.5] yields 5.77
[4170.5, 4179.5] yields 4.99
